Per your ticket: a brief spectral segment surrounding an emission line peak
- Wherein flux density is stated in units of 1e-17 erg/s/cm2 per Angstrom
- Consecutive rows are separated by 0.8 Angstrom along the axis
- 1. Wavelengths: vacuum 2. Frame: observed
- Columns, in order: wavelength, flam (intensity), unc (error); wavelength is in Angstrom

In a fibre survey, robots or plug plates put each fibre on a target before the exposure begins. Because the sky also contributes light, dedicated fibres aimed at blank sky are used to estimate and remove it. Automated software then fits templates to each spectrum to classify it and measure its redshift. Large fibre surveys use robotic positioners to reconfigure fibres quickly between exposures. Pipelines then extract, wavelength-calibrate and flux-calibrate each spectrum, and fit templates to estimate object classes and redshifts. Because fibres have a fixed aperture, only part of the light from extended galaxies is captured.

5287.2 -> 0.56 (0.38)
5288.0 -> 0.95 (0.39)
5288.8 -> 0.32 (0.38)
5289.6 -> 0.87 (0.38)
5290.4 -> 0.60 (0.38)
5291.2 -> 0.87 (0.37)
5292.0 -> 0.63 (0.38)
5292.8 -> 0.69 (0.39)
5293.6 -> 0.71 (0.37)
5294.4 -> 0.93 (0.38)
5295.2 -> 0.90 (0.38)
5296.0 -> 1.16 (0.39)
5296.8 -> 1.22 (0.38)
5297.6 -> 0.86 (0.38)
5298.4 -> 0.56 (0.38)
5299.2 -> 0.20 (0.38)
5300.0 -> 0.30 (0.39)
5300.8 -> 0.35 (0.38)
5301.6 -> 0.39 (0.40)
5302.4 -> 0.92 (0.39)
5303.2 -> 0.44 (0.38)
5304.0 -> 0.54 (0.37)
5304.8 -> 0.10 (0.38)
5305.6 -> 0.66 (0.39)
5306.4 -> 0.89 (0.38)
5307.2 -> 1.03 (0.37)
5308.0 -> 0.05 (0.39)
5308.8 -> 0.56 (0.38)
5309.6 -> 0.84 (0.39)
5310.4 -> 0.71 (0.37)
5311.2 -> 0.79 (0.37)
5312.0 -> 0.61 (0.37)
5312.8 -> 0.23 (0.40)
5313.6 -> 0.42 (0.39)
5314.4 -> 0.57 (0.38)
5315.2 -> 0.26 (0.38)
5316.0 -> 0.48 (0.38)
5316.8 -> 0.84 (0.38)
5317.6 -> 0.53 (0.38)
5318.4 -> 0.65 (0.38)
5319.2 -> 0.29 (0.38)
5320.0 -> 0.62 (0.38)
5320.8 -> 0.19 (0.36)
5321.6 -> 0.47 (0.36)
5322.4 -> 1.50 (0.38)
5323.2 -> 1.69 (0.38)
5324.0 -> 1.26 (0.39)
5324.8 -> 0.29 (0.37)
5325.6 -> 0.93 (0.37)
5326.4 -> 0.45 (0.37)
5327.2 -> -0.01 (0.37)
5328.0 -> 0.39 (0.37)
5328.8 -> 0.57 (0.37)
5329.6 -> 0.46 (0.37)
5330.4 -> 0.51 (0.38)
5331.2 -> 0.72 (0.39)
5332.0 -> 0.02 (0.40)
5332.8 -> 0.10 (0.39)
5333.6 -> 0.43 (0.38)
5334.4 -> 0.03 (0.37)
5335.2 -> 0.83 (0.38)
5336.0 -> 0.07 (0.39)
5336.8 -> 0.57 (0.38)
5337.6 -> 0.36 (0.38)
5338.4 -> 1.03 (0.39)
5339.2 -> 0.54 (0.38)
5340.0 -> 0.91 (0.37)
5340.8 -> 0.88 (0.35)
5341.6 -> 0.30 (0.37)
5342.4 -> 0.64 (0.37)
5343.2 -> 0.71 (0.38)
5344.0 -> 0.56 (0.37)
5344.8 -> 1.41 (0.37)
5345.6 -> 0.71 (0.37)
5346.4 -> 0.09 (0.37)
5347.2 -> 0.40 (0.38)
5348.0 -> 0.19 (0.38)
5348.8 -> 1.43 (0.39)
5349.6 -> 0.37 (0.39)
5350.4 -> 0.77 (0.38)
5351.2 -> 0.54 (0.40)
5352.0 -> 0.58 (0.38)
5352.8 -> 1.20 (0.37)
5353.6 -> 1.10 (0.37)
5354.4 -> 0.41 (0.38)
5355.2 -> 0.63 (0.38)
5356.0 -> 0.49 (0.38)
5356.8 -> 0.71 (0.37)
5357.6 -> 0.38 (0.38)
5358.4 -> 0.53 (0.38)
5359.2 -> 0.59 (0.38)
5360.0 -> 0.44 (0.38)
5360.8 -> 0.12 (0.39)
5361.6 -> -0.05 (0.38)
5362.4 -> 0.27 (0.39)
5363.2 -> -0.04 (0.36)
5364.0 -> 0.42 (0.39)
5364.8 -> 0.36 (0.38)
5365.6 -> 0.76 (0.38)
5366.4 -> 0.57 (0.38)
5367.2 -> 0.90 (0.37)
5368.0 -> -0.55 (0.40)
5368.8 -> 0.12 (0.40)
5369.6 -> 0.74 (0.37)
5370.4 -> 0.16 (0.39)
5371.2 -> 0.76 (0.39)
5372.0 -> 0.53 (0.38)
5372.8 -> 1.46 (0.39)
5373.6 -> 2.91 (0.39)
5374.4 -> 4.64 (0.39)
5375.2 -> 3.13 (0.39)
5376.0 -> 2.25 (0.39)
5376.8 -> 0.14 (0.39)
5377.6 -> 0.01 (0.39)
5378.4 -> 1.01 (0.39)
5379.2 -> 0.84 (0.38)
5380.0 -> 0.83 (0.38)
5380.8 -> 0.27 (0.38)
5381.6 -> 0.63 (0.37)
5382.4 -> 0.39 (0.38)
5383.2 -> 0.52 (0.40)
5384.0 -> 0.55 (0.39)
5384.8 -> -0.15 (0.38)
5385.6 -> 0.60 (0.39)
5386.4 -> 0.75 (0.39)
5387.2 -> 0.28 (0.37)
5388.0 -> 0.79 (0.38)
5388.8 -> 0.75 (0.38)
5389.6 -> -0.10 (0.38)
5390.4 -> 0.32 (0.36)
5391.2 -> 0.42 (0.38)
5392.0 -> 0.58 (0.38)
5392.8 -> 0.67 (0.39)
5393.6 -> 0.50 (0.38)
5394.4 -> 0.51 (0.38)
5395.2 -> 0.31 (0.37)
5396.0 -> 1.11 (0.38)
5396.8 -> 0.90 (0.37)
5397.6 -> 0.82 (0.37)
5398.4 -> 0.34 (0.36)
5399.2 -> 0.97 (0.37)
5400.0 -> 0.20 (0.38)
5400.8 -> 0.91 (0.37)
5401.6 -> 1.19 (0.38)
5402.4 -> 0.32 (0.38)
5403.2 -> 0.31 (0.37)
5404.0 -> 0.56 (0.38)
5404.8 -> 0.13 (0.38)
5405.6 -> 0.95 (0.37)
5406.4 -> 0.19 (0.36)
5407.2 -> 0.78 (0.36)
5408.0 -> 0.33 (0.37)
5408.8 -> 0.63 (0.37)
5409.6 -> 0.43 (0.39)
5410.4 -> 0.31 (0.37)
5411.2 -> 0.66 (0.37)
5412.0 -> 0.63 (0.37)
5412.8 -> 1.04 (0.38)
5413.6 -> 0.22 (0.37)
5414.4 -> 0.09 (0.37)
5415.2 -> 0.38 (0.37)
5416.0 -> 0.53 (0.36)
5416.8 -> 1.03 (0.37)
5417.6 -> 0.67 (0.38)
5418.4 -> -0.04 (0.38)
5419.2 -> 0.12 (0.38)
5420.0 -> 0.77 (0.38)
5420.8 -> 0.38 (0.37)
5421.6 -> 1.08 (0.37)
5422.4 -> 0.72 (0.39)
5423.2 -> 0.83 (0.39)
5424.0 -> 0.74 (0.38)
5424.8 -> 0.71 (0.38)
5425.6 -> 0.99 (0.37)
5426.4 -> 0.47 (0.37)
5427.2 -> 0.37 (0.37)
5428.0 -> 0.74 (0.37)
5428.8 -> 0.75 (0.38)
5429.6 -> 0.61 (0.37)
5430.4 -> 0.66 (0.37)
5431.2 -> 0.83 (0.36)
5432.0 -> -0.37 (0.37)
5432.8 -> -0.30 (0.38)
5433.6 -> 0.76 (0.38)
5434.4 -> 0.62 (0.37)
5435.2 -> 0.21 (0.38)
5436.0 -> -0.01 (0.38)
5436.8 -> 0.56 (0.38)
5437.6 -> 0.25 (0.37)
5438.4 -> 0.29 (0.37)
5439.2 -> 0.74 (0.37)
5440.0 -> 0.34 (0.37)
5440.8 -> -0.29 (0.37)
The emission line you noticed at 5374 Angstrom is [O III] 5007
